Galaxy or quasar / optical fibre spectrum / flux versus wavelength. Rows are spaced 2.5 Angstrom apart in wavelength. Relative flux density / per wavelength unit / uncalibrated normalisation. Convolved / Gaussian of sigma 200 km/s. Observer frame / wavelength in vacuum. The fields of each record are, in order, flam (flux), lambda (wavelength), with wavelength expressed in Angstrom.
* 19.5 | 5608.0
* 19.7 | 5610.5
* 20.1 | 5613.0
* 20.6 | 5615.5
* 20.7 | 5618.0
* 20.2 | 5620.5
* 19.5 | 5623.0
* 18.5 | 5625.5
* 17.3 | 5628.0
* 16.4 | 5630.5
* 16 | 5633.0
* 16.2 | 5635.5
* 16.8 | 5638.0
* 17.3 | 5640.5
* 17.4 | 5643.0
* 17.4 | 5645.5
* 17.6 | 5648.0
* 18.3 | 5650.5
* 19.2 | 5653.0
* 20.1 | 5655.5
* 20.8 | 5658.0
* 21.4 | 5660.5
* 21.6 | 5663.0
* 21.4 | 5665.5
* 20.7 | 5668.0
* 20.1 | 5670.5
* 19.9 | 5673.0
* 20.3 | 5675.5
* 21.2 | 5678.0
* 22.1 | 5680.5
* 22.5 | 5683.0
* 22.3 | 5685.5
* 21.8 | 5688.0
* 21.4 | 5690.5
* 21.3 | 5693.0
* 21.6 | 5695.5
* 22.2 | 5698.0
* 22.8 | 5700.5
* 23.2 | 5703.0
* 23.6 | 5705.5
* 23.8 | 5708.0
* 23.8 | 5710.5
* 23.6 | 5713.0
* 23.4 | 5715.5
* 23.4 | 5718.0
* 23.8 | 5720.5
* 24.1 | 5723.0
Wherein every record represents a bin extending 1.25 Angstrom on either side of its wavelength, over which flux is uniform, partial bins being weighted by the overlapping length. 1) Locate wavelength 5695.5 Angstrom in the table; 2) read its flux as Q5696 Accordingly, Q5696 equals 21.6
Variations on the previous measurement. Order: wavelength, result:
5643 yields 17.4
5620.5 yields 20.2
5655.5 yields 20.1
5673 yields 19.9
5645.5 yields 17.4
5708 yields 23.8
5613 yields 20.1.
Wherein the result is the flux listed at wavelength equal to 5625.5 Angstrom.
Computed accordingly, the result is 18.5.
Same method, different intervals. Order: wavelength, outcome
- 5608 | 19.5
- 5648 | 17.6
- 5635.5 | 16.2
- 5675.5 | 20.3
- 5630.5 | 16.4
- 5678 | 21.2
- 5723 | 24.1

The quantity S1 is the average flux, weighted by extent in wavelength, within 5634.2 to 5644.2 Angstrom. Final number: 16.9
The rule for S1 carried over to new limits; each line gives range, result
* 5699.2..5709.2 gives 23.3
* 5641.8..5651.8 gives 17.7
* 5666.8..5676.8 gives 20.3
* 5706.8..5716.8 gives 23.6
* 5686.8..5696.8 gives 21.5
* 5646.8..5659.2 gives 19.2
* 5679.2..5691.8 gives 22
